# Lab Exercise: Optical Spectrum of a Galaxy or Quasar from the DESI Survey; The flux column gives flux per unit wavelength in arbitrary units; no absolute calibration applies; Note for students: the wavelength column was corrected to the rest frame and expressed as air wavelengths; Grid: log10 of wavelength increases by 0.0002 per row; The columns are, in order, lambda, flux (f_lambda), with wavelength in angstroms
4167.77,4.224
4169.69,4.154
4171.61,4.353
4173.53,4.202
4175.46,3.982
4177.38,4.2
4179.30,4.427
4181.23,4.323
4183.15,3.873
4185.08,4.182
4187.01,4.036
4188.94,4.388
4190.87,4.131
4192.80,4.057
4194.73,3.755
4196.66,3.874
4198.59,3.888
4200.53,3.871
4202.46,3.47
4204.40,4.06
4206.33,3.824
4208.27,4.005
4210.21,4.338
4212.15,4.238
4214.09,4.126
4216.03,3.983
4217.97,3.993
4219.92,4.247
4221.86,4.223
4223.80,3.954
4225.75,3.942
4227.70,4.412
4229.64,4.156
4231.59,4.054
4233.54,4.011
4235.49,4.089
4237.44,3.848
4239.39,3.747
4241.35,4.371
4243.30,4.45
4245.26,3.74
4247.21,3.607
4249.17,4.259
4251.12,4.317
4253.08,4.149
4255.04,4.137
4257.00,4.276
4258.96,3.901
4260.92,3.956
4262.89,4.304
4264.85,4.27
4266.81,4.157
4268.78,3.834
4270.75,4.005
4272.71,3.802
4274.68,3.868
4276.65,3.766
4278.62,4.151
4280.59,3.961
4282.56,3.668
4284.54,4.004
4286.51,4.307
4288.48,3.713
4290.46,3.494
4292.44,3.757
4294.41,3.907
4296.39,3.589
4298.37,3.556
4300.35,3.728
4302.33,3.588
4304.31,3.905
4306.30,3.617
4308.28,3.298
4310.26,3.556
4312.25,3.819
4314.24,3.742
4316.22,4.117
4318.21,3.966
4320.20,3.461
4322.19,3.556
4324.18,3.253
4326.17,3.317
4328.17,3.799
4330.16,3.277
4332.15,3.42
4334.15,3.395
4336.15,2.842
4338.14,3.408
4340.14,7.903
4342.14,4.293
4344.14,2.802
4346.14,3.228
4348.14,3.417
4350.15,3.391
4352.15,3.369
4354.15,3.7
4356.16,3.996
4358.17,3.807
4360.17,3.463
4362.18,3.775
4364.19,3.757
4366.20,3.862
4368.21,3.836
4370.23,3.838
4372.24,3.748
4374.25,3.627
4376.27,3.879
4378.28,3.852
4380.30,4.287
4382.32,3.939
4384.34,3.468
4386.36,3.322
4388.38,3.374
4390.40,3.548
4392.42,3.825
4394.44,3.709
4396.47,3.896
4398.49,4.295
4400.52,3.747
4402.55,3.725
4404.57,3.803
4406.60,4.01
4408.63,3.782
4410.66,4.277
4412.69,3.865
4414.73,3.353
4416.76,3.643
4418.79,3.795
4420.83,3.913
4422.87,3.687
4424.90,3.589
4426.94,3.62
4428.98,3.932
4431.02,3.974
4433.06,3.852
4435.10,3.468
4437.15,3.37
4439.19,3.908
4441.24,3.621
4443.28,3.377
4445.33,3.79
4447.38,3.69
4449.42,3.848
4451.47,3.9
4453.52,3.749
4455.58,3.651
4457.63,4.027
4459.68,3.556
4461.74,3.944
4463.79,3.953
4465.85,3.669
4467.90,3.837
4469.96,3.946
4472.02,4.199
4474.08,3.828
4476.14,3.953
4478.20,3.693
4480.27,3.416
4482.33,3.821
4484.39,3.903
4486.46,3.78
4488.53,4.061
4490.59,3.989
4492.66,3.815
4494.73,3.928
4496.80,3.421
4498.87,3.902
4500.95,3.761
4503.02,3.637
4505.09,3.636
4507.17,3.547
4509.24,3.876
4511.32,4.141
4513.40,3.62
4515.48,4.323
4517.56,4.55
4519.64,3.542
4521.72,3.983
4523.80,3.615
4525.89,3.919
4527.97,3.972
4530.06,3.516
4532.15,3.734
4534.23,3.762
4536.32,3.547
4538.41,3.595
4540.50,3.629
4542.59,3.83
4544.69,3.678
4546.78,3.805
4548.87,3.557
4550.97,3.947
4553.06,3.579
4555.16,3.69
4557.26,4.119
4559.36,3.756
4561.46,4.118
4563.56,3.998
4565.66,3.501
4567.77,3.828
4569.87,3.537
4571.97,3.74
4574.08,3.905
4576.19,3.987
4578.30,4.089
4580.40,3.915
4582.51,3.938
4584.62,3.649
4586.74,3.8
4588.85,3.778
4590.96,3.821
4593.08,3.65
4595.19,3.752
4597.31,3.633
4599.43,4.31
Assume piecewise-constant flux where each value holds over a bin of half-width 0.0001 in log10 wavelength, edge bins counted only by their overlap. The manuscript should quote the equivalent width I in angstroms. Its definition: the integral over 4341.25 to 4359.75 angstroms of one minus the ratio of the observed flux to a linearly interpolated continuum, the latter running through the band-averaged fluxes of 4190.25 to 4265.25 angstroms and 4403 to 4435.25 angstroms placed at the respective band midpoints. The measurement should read 1.6 angstroms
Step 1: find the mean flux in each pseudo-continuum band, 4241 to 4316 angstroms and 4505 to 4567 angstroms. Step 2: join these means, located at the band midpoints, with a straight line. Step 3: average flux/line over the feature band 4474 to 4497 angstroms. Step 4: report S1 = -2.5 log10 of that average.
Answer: 0.003 mag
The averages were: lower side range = 3.91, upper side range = 3.8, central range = 3.81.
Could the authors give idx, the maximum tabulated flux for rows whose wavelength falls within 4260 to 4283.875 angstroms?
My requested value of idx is 4.304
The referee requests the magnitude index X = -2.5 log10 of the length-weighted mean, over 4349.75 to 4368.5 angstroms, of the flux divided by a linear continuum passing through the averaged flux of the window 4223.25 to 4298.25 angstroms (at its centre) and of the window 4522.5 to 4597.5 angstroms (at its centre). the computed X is 0.06 mag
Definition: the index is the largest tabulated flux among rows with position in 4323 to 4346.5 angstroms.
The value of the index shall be 7.903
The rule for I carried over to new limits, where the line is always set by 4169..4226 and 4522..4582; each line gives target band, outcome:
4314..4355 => 2.73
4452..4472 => 0.11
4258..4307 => 1.58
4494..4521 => -0.12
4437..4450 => 0.68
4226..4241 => -0.04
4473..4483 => 0.27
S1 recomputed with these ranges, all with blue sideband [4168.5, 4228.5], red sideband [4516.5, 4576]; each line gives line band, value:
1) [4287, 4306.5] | 0.083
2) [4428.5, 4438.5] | 0.048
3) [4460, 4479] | -0.008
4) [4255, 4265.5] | -0.029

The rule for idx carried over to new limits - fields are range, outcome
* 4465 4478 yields 4.199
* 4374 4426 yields 4.295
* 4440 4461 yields 4.027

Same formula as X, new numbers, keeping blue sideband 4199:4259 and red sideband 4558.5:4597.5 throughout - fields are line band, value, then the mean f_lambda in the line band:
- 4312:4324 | 0.07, 3.74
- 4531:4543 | 0.05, 3.67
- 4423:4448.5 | 0.07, 3.68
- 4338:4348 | -0.09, 4.33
